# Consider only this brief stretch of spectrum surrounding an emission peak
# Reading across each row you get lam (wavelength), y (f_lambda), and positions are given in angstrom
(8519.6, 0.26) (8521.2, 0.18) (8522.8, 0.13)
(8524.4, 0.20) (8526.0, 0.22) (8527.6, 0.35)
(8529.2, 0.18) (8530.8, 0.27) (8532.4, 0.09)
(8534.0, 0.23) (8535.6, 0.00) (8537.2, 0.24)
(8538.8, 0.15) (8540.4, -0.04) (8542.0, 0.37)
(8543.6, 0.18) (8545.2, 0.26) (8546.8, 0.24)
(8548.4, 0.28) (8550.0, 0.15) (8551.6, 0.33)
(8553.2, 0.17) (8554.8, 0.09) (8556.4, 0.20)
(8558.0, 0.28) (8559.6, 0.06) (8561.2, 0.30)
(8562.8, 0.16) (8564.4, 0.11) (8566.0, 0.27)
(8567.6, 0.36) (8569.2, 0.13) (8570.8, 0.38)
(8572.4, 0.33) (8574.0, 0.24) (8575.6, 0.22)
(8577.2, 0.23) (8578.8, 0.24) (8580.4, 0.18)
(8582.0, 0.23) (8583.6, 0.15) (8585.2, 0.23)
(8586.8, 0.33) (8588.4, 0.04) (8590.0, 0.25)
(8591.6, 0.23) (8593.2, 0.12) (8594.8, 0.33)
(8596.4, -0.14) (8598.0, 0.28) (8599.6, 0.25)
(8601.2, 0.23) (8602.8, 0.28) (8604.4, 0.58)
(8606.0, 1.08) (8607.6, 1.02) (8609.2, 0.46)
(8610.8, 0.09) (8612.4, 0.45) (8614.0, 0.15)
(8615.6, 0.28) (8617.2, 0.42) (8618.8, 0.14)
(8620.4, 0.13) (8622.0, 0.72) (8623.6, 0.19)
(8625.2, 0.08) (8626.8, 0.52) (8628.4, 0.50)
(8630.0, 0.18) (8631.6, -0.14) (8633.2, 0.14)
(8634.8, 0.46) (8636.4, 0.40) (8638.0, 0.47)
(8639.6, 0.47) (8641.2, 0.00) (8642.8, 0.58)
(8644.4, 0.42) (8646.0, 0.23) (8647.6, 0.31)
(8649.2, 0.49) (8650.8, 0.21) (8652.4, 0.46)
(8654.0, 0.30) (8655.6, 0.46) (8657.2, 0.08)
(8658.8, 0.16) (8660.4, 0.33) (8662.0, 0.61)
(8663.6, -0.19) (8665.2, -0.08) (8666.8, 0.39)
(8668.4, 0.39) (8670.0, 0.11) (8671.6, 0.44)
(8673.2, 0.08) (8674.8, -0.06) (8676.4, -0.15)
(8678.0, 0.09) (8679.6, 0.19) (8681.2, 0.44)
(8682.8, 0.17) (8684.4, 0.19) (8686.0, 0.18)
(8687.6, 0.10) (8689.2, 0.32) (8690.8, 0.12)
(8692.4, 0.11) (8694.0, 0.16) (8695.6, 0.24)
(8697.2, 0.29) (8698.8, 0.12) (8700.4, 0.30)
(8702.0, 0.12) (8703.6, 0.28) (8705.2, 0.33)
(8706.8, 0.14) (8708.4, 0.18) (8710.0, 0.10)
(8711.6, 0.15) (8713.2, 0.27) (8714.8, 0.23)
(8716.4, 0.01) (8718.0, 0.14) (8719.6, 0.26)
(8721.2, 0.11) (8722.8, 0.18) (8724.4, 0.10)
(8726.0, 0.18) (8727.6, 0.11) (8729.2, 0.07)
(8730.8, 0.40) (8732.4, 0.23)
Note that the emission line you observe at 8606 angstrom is H-beta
